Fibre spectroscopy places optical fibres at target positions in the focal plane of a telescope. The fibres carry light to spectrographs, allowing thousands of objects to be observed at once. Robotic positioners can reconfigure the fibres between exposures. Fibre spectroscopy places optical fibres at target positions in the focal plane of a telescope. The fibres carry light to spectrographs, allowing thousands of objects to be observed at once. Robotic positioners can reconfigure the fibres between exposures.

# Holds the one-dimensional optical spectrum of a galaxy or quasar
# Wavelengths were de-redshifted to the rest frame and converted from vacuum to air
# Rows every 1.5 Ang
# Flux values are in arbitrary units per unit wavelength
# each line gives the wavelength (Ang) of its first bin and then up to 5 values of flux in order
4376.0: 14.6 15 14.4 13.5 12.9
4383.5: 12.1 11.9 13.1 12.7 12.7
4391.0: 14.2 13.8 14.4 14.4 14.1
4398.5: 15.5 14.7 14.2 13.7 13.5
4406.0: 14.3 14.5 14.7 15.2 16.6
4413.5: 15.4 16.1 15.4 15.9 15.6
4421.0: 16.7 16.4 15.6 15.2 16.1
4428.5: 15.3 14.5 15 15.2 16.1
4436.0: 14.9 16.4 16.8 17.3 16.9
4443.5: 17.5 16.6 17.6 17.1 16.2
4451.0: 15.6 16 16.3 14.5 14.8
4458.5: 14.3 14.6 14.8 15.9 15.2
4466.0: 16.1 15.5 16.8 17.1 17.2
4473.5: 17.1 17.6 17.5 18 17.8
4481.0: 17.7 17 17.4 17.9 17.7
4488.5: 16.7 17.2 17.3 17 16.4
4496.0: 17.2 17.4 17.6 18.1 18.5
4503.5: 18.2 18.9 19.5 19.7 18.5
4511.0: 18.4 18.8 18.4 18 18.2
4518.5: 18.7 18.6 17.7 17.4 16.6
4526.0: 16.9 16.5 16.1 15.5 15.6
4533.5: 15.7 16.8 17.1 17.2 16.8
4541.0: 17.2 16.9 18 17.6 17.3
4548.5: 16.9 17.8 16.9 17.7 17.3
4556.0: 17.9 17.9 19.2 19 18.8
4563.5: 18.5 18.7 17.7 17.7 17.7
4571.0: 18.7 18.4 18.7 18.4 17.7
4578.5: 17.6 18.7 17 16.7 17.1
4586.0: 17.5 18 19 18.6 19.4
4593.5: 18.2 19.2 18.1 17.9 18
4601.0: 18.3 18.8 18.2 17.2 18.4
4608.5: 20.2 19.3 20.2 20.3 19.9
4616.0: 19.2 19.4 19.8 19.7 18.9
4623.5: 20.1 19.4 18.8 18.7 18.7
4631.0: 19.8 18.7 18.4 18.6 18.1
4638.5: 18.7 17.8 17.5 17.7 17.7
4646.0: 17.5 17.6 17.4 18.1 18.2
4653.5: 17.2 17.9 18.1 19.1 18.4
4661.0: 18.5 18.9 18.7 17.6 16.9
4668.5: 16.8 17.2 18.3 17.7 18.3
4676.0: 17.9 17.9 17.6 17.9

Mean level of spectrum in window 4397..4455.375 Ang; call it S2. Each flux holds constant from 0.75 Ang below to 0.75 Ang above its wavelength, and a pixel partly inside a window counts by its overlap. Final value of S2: 15.7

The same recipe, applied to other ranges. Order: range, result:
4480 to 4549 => 17.5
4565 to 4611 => 18.2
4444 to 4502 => 16.7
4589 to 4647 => 18.8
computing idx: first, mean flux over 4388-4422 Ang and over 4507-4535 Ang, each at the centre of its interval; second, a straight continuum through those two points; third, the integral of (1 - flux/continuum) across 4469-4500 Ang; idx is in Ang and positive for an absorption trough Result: -1.3 Ang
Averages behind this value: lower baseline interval 14.8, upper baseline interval 17.5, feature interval 17.3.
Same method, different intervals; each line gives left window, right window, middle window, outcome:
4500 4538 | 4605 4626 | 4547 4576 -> 0.6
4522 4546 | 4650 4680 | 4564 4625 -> -4.5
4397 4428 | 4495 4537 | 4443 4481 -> 0.2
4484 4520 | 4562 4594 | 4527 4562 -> 1.7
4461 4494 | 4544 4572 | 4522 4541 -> 1.2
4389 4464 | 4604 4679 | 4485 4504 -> -1.3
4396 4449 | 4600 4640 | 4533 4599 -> 0.9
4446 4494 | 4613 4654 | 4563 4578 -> -0.3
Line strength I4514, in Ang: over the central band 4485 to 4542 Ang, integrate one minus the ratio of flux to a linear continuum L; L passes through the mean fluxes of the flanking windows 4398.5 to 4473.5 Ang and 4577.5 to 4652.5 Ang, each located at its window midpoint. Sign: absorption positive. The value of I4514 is -2.1 Ang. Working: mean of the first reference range 15.7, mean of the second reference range 18.5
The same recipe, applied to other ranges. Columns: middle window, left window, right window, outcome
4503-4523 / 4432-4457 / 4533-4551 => -2.0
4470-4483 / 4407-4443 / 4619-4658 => -0.8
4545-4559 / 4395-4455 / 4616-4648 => -0.1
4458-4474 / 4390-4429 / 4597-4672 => 0.0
